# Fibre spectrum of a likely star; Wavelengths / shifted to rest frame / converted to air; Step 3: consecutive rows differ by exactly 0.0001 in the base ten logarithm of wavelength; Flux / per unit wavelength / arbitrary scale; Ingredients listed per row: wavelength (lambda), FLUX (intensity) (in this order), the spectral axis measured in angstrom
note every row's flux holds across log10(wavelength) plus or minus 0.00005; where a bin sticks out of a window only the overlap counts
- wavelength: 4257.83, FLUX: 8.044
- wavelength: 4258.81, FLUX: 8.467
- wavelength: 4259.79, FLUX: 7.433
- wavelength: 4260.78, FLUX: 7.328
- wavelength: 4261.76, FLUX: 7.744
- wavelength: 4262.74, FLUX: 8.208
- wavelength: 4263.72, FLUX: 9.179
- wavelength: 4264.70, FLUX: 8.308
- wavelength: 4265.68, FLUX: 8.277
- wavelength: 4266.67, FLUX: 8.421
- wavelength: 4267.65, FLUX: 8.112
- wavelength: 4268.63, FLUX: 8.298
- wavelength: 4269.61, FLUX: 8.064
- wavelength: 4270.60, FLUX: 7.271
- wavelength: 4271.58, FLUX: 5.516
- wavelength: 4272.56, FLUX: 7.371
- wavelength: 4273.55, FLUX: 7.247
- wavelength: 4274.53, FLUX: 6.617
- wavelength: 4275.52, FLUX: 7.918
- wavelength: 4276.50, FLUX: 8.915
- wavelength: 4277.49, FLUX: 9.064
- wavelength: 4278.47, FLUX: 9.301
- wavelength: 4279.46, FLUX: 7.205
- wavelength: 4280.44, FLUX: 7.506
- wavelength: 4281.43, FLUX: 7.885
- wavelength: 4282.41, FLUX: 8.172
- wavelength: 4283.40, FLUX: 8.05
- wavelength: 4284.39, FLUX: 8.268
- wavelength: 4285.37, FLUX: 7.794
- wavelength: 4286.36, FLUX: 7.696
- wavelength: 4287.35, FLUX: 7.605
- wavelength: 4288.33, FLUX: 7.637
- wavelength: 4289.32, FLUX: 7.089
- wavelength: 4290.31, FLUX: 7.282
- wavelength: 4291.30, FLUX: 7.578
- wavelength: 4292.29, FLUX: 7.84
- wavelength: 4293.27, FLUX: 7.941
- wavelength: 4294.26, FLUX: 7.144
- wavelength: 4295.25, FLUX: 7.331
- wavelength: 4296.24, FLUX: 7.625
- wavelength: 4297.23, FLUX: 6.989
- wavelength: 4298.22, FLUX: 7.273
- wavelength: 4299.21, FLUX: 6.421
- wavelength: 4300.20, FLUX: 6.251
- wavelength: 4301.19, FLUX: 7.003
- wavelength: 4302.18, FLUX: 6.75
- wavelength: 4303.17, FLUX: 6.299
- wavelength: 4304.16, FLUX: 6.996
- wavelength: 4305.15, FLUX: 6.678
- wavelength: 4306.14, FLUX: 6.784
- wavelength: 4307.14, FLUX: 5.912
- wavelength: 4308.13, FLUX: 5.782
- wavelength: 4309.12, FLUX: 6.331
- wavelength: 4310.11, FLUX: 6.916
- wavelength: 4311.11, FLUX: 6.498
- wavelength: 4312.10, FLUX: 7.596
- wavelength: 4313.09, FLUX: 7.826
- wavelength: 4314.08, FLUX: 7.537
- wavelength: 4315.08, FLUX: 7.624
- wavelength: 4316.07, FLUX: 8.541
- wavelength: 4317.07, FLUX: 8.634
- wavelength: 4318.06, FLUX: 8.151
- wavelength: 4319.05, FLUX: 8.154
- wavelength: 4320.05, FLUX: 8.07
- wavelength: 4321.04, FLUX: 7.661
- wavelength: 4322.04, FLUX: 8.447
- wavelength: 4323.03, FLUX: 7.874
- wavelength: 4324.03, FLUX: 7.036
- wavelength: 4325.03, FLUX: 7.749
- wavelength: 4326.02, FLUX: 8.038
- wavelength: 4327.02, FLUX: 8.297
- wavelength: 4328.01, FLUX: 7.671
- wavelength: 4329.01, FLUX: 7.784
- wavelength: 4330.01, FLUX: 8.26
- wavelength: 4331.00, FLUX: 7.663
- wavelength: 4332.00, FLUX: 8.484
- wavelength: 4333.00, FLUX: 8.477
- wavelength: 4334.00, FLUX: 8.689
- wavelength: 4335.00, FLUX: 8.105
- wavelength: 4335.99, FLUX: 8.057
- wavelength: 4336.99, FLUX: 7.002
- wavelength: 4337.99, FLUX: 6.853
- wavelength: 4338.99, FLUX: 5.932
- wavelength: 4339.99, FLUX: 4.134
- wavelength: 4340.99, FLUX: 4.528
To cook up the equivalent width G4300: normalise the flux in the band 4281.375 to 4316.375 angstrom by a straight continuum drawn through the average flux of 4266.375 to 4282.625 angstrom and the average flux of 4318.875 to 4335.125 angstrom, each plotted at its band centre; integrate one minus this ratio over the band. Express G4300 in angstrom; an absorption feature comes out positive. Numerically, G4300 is 3.0 angstrom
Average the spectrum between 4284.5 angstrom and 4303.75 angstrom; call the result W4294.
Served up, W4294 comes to 7.26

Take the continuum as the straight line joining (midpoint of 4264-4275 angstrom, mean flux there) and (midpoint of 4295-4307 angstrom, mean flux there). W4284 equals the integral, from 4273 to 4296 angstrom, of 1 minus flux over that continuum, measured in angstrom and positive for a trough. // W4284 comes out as -1.71 angstrom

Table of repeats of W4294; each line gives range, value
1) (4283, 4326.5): 7.38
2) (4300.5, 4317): 6.98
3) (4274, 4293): 7.87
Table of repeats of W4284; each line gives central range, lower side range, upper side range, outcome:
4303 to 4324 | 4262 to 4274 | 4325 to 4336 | 1.8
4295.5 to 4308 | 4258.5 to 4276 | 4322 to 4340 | 1.6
